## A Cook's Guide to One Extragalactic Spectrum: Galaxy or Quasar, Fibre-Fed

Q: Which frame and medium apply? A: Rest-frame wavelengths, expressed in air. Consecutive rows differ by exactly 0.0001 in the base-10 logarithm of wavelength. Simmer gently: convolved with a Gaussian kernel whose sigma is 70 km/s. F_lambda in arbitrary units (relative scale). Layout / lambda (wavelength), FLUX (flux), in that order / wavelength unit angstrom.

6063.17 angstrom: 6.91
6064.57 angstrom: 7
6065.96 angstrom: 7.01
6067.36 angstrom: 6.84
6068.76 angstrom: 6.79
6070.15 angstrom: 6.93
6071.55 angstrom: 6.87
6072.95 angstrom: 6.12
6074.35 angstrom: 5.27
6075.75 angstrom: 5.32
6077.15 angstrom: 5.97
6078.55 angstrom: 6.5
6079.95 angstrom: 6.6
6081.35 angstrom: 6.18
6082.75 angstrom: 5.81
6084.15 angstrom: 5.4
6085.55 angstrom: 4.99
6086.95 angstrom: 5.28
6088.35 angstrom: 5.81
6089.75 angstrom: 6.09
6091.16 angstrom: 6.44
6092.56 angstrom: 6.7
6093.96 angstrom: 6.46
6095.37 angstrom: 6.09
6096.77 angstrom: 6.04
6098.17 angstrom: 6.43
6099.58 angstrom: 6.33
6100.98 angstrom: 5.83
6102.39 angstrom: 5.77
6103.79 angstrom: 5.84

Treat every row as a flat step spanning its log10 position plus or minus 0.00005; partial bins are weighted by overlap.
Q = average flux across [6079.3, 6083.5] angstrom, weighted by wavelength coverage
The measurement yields 6.18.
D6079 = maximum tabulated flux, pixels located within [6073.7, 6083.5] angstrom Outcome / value 6.6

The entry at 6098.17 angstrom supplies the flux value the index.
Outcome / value 6.43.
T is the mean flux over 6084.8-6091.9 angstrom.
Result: 5.73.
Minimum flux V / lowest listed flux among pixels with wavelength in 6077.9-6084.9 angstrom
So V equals 5.4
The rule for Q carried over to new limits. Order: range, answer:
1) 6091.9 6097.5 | 6.32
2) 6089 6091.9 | 6.26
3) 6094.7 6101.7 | 6.14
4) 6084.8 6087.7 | 5.16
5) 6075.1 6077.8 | 5.64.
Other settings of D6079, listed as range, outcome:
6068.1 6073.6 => 6.93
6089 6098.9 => 6.7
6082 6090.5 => 6.09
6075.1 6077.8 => 5.97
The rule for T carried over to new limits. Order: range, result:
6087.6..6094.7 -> 6.29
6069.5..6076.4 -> 6.1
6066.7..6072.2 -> 6.86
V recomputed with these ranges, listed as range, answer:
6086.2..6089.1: 5.28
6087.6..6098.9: 5.81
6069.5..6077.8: 5.27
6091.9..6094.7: 6.46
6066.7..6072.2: 6.79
